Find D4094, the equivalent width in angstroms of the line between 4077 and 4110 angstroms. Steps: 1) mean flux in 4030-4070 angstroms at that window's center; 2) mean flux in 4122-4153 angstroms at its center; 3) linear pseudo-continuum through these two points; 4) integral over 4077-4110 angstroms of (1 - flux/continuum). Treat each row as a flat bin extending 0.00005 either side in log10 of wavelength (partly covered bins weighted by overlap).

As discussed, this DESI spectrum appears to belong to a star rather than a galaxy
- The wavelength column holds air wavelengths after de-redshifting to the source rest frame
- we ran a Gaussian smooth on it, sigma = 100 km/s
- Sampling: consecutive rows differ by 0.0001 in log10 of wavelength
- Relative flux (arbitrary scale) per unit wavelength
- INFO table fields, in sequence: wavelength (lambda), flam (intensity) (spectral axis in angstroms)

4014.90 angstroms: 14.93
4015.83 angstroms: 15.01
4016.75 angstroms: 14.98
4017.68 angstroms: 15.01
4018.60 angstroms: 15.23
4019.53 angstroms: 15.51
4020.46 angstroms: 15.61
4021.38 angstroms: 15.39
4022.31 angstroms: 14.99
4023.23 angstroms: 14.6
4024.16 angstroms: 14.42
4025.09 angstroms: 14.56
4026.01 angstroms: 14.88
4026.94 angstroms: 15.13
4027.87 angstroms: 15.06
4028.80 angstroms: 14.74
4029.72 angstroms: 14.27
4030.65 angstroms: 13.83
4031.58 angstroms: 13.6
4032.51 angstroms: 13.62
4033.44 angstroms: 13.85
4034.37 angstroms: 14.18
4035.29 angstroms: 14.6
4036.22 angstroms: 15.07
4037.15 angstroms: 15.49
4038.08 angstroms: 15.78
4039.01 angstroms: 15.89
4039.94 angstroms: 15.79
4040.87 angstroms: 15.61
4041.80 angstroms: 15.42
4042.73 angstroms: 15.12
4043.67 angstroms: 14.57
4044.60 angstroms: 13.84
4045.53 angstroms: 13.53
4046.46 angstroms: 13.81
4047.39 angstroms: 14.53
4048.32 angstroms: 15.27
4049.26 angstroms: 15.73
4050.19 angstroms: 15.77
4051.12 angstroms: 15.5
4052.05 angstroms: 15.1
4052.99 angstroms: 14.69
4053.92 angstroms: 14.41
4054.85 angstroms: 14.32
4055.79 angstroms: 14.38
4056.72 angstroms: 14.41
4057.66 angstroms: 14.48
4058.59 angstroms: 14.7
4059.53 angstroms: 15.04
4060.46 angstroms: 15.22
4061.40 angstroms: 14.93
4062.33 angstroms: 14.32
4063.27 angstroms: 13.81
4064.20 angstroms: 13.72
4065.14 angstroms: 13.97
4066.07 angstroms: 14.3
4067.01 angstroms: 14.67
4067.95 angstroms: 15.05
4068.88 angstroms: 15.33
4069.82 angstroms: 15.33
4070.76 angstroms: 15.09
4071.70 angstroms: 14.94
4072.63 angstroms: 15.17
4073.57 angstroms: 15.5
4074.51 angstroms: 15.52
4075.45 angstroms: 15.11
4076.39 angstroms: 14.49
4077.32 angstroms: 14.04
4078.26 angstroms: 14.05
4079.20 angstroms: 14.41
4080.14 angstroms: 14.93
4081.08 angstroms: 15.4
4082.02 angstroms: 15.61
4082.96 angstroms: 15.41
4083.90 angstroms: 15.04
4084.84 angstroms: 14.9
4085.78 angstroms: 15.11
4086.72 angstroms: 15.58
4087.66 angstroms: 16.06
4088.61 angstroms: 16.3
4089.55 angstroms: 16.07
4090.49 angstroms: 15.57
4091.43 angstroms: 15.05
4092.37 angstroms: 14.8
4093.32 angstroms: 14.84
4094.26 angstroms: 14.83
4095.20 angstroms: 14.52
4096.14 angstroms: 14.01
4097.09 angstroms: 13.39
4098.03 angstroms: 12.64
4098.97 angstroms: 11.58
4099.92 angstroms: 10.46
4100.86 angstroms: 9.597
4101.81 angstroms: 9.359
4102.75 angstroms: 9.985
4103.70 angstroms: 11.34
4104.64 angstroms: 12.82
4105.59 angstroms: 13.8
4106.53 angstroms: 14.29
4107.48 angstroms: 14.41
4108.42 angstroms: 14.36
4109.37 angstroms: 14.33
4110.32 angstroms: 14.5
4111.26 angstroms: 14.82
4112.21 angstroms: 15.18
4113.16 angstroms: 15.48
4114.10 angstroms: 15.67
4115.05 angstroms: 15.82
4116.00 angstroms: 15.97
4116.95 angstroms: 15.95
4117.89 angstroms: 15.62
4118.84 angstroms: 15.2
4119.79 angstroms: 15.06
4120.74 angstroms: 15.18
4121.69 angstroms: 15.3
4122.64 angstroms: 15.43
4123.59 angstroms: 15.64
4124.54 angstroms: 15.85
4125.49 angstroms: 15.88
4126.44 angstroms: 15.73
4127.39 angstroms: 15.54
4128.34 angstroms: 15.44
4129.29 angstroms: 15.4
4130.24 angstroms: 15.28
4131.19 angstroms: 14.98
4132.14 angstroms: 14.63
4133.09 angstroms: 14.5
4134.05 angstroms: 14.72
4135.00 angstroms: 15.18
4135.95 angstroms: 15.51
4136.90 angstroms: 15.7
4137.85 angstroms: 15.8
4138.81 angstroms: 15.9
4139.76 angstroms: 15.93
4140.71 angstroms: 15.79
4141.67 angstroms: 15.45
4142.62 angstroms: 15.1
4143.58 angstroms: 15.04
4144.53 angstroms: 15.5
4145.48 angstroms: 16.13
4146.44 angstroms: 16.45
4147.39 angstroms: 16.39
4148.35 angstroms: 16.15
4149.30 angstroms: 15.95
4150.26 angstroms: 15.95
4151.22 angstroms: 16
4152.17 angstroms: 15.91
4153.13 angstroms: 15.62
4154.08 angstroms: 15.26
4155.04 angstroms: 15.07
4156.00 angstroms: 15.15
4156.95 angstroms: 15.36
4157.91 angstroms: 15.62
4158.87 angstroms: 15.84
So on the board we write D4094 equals 2.5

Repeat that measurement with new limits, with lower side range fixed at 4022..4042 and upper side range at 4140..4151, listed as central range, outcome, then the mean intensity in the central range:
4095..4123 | 2.9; 13.9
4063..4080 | 0.5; 14.7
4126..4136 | 0.3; 15.2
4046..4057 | 0.1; 14.8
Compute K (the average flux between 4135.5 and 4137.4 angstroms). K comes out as 15.7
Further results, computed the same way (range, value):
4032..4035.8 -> 14.1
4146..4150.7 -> 16.2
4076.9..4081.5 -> 14.6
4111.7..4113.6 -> 15.3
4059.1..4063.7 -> 14.7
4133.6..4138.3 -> 15.4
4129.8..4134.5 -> 14.8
